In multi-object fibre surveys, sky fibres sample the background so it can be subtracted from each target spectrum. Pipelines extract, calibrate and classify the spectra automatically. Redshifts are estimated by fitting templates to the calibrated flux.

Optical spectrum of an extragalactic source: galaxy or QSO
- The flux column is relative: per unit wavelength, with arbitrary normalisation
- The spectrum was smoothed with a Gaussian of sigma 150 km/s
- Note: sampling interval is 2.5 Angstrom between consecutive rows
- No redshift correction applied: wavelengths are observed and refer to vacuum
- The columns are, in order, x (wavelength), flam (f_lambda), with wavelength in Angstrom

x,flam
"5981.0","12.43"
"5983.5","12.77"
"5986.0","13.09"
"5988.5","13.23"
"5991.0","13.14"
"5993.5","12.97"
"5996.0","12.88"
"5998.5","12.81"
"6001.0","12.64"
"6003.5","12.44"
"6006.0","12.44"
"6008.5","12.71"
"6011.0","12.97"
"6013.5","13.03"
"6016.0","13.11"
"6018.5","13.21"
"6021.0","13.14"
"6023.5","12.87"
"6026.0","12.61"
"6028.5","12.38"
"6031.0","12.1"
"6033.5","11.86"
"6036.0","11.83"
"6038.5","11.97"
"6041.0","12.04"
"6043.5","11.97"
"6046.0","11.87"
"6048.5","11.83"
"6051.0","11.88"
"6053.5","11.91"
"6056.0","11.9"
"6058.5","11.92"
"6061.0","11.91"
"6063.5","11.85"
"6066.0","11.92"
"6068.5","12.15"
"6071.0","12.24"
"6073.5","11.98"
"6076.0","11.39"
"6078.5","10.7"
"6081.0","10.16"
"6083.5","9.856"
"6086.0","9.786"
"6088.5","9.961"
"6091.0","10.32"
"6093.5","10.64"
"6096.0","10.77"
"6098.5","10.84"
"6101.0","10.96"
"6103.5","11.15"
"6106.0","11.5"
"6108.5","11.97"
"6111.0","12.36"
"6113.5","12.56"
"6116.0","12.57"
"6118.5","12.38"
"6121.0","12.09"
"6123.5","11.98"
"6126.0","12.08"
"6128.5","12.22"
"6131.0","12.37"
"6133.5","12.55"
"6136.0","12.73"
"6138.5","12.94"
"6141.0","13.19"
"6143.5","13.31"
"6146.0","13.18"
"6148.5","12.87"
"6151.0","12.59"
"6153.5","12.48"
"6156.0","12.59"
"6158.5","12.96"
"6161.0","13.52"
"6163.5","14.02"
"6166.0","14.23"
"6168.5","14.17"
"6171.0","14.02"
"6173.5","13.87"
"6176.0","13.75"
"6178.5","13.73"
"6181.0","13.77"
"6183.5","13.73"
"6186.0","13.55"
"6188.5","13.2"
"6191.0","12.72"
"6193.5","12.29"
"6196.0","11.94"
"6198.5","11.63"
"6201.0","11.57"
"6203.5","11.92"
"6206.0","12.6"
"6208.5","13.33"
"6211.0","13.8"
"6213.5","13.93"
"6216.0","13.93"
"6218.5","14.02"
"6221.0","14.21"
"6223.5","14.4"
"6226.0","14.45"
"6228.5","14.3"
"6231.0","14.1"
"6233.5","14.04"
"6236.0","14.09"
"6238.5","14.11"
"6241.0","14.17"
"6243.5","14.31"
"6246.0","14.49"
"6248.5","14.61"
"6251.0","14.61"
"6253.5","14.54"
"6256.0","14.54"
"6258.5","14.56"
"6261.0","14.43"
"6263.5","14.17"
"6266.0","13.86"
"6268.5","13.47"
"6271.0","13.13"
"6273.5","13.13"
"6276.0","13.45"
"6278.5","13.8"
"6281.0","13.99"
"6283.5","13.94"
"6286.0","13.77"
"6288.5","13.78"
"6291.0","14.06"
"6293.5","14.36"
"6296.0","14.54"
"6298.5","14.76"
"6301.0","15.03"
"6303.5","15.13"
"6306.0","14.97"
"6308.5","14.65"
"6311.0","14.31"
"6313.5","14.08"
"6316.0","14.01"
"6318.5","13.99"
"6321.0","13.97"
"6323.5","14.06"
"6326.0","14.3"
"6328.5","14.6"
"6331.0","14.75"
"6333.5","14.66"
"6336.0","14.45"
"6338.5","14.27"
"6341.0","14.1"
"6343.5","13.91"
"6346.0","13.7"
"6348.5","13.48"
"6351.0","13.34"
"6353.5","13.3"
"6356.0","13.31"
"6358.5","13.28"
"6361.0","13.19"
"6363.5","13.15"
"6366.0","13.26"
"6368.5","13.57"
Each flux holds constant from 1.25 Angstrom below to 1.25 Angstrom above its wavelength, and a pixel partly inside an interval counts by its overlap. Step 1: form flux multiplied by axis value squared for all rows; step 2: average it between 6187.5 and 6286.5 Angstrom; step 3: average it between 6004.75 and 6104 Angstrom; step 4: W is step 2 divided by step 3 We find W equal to 1.2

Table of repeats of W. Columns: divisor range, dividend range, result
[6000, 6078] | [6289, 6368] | 1.26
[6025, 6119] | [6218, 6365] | 1.31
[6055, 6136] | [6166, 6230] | 1.20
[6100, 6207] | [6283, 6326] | 1.18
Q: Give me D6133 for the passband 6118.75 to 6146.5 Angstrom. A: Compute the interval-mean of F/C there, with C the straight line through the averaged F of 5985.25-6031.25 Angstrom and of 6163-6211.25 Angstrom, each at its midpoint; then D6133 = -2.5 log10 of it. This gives 0.04 mag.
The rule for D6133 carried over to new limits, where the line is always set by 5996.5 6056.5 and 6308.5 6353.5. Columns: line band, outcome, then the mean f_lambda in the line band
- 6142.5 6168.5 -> -0.008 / 13.2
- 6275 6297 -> -0.008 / 14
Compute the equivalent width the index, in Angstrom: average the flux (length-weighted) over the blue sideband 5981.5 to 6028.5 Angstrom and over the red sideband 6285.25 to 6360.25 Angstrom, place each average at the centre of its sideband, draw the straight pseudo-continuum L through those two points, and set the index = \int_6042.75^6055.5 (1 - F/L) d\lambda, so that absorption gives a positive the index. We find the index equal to 1.1 Angstrom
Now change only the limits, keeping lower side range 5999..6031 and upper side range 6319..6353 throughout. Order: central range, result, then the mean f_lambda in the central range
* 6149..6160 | 0.5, 12.7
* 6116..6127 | 0.9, 12.2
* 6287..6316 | -1.1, 14.5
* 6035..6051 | 1.2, 11.9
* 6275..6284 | 0.0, 13.8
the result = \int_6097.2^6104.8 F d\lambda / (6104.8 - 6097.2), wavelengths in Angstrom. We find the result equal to 11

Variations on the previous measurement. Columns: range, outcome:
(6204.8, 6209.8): 13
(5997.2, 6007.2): 12.6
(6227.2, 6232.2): 14.2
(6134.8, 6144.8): 13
